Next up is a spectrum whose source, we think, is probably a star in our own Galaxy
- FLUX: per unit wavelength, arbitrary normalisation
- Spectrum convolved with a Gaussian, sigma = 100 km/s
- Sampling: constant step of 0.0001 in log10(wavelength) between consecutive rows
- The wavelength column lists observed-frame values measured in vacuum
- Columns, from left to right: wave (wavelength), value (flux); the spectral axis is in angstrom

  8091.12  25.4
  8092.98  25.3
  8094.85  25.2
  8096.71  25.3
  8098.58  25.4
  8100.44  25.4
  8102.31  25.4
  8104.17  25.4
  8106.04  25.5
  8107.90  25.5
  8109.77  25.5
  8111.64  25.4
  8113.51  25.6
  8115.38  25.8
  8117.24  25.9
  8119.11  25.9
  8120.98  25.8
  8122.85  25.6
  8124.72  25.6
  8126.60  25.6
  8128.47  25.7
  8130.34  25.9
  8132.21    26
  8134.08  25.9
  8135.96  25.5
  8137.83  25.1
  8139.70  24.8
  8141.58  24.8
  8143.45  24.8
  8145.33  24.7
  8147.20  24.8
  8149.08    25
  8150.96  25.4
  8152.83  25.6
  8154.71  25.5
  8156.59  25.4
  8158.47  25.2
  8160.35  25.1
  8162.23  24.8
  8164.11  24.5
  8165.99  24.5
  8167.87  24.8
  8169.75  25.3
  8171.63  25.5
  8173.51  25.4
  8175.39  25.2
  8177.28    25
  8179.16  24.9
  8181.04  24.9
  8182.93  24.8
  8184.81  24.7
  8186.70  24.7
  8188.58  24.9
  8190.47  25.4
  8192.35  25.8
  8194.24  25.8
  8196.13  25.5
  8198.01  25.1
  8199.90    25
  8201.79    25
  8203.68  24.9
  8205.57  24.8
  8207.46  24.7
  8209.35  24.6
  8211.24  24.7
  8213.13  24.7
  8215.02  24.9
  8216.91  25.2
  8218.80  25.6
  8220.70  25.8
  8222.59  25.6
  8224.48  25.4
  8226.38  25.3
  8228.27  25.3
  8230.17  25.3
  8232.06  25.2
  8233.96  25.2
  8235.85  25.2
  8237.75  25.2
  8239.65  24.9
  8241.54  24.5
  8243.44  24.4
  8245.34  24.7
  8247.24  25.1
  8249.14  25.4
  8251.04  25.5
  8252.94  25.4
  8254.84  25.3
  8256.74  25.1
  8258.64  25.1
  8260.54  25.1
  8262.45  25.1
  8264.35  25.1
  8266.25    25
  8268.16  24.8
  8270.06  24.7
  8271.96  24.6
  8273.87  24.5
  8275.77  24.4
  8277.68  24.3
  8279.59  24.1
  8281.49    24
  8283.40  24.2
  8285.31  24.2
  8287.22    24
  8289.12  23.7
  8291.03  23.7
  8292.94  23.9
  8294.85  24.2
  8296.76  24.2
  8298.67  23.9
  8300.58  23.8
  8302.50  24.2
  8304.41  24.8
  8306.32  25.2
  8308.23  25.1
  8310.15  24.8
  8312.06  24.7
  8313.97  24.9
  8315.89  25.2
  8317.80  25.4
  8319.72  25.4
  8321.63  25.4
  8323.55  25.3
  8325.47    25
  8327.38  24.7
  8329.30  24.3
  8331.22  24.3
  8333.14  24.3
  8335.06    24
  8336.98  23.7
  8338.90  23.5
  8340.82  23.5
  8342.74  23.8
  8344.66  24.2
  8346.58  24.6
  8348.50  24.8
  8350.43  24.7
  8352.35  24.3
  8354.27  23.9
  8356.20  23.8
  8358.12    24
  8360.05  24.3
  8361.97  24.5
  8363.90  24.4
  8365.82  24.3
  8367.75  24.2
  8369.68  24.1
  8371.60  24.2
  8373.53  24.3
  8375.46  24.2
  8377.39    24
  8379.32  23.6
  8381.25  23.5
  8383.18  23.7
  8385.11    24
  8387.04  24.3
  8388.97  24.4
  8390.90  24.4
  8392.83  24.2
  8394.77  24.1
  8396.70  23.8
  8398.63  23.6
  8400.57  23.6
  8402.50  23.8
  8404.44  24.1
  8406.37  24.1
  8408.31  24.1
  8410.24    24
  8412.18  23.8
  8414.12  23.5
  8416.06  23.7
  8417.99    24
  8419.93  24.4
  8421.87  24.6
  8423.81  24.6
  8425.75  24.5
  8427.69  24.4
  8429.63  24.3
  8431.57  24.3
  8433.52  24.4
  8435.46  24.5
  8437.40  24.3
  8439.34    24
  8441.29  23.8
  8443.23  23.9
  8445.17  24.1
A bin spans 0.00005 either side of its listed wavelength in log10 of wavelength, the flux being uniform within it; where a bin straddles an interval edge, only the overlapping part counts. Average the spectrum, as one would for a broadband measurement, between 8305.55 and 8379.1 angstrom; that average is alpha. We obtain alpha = 24.4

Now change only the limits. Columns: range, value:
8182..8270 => 25.1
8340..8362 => 24.2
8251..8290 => 24.7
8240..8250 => 24.8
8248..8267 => 25.2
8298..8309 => 24.5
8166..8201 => 25.1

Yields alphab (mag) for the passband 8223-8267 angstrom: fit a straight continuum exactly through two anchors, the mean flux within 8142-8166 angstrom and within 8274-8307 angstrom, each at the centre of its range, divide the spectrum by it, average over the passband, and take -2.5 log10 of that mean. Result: -0.03 mag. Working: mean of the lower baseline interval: 25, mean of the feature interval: 25.1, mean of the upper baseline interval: 24.2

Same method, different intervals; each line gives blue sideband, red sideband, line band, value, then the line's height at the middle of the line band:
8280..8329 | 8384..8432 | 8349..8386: 0.01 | 24.3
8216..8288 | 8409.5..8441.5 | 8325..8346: 0.02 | 24.6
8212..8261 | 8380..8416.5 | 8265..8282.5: 0.02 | 24.9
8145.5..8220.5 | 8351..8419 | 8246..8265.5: -0.02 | 24.7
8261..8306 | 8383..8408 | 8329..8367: 0.00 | 24.2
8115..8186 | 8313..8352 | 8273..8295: 0.03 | 24.7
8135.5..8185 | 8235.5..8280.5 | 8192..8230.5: -0.01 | 25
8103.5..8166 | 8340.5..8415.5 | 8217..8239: -0.02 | 24.9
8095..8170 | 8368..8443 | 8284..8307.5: 0.02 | 24.6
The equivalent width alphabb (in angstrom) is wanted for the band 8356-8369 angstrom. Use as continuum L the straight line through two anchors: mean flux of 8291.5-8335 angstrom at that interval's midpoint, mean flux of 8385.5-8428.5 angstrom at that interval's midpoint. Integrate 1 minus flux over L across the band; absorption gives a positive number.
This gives 0.1 angstrom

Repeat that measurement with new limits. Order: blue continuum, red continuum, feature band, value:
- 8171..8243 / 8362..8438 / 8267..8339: 0.43 angstrom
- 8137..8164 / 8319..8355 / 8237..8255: -0.22 angstrom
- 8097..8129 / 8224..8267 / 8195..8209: 0.15 angstrom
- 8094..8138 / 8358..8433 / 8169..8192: 0.16 angstrom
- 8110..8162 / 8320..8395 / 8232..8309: 0.15 angstrom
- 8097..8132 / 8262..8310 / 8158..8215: 0.21 angstrom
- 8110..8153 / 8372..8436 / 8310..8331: -0.42 angstrom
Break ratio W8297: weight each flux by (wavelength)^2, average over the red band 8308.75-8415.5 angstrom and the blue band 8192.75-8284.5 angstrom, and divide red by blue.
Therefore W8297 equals 1.0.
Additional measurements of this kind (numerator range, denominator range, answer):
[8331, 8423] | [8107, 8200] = 1.00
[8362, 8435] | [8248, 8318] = 1.01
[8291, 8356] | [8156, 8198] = 1.01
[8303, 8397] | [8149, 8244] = 1.01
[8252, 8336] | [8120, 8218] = 1.01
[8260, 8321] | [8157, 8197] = 1.01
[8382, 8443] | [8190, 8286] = 1.01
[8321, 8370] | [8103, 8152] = 1.01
